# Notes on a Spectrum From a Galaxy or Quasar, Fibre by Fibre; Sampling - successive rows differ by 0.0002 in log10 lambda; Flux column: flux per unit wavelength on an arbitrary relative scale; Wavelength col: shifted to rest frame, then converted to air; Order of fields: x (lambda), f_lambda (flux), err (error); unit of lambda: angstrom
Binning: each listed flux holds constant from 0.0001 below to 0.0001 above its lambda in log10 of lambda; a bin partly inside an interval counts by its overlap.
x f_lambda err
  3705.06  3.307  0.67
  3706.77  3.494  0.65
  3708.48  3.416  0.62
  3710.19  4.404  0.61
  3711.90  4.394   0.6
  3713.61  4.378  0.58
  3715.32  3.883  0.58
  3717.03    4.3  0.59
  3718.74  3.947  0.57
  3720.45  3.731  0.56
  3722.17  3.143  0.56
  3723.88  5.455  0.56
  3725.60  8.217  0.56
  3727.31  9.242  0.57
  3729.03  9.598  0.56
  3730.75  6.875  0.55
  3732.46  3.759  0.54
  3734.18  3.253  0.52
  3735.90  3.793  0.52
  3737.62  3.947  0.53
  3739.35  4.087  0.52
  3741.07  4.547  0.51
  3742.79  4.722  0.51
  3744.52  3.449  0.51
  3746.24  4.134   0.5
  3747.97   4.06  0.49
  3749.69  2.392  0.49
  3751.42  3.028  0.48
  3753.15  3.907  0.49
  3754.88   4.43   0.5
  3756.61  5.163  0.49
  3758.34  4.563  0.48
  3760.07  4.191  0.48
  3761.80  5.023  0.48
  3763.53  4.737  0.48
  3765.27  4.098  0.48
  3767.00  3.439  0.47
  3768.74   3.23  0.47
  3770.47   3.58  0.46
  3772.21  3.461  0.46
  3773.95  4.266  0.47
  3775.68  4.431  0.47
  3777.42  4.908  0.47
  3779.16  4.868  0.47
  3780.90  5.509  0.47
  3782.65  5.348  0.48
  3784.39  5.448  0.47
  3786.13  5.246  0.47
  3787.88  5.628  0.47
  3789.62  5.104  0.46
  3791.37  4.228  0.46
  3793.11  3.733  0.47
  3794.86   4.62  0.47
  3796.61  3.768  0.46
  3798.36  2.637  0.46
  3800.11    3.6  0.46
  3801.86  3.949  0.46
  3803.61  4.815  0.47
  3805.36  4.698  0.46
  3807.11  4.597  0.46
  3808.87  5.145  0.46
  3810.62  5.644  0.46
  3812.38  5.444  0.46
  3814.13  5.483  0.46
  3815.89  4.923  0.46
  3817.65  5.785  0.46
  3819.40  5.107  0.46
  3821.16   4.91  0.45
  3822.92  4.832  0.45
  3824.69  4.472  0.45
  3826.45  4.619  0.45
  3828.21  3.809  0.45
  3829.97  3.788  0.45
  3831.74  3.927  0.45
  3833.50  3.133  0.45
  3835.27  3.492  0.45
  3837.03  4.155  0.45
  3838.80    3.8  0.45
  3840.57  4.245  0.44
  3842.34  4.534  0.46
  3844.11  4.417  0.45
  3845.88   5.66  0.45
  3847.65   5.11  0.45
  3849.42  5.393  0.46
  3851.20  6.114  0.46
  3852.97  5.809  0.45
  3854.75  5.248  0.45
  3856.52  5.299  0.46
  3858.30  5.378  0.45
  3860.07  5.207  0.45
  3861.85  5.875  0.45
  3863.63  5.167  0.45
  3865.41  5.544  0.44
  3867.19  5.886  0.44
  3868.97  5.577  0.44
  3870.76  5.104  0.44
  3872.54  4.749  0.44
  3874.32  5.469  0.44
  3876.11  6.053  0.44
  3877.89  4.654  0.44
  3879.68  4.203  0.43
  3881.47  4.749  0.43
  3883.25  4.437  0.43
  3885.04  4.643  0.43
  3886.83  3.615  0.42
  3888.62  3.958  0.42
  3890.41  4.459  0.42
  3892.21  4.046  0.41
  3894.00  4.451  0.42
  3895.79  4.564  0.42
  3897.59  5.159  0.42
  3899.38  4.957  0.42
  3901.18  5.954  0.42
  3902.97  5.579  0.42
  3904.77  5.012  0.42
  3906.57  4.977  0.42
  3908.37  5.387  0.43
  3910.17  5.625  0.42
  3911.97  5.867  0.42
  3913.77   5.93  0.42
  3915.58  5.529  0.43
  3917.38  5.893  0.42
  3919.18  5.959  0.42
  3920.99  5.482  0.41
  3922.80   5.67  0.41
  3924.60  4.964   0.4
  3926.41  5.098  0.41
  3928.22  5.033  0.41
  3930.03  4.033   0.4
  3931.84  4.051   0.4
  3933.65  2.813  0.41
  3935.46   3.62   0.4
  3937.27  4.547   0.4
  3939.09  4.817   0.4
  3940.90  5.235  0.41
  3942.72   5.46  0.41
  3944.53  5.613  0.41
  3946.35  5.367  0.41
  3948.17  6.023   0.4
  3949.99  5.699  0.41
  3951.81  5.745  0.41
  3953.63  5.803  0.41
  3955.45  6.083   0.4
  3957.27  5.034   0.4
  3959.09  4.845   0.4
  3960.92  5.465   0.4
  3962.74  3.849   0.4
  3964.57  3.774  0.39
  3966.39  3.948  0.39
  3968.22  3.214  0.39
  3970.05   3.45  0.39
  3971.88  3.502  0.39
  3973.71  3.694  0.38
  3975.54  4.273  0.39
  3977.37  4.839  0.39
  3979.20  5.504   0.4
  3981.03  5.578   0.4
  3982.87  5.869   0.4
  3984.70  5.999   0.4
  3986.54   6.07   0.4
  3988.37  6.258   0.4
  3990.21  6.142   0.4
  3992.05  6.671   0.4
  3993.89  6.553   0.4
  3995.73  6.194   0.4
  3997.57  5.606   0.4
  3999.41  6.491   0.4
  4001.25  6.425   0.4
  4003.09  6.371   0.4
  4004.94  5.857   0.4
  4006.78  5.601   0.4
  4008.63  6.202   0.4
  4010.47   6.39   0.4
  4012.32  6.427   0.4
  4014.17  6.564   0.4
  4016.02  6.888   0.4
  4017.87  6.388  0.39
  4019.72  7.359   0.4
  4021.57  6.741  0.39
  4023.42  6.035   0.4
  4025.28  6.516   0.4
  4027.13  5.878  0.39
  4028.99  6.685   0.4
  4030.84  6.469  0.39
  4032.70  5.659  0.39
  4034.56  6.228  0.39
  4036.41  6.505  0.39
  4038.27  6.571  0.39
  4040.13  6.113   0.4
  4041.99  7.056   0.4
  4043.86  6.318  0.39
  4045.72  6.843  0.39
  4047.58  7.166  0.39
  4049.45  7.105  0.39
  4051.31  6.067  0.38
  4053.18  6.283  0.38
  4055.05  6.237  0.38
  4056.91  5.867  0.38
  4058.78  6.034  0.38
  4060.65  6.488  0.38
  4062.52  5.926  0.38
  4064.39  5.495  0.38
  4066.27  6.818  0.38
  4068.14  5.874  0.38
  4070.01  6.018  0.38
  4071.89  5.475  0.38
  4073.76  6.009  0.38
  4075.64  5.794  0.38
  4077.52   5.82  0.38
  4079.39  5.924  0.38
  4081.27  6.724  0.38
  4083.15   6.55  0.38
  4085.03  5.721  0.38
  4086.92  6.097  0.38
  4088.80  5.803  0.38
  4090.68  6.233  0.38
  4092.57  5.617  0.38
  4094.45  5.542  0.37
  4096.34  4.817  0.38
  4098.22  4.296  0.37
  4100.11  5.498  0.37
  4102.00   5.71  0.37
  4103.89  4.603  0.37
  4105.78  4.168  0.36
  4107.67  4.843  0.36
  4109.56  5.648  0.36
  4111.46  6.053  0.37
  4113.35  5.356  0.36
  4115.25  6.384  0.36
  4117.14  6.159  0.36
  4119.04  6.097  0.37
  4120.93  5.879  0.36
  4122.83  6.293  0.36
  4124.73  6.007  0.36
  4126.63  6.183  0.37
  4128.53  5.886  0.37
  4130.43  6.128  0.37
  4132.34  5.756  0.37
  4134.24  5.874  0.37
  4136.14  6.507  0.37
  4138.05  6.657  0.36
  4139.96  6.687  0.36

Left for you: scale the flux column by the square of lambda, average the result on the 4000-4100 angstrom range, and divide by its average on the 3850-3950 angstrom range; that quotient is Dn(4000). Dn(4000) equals 1.31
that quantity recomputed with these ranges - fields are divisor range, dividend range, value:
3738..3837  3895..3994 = 1.26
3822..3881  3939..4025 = 1.23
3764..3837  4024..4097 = 1.57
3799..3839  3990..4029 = 1.55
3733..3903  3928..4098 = 1.38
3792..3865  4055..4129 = 1.41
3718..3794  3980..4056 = 1.57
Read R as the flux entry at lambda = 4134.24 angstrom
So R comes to 5.874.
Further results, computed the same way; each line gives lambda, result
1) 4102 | 5.71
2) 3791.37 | 4.228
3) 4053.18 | 6.283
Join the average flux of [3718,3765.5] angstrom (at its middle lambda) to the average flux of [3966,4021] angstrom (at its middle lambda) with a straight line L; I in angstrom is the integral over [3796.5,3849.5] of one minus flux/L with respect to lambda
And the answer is 5.4 angstrom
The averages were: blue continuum 4.7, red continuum 5.7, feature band 4.51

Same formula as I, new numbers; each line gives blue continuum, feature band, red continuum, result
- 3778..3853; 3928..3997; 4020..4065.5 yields 9.0 angstrom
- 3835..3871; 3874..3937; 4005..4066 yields 6.7 angstrom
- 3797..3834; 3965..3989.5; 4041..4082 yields 3.9 angstrom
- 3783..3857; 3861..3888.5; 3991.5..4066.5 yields 0.5 angstrom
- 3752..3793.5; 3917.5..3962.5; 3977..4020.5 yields 5.2 angstrom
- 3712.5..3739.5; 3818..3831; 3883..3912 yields 1.1 angstrom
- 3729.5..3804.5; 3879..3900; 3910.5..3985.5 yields 1.4 angstrom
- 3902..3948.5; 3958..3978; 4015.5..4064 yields 5.5 angstrom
